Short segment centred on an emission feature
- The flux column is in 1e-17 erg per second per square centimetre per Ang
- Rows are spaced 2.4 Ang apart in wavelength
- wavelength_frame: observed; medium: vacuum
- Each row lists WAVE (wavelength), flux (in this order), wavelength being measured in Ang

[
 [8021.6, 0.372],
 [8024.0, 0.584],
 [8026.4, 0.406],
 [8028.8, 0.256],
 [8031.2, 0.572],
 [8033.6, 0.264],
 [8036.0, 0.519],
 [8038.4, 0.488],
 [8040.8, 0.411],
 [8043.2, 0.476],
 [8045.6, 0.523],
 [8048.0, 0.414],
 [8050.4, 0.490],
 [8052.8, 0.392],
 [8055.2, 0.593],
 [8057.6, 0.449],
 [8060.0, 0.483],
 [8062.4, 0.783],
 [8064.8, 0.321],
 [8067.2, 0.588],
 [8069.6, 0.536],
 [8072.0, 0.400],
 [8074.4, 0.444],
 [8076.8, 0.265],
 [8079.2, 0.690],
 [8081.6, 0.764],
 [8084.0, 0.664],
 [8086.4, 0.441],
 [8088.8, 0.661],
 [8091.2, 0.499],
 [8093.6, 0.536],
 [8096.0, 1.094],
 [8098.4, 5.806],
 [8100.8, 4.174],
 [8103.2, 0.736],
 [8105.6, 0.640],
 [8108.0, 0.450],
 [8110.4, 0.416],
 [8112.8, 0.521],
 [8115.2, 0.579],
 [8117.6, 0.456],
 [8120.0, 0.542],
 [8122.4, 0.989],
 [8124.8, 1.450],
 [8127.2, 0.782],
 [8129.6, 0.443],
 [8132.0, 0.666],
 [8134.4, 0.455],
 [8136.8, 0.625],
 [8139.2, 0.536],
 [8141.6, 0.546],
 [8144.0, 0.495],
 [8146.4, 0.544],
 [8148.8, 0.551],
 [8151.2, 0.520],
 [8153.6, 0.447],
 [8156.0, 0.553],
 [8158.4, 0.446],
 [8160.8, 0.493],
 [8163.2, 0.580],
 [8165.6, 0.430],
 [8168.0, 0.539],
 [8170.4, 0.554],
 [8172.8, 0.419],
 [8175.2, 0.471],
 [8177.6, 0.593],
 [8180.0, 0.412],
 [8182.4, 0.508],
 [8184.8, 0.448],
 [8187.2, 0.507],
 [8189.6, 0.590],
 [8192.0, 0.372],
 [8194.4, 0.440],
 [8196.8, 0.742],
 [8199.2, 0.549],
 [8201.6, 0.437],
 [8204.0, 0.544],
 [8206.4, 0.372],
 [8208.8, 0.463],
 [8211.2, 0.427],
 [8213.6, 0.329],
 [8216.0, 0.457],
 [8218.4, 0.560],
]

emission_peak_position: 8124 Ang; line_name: [N II]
